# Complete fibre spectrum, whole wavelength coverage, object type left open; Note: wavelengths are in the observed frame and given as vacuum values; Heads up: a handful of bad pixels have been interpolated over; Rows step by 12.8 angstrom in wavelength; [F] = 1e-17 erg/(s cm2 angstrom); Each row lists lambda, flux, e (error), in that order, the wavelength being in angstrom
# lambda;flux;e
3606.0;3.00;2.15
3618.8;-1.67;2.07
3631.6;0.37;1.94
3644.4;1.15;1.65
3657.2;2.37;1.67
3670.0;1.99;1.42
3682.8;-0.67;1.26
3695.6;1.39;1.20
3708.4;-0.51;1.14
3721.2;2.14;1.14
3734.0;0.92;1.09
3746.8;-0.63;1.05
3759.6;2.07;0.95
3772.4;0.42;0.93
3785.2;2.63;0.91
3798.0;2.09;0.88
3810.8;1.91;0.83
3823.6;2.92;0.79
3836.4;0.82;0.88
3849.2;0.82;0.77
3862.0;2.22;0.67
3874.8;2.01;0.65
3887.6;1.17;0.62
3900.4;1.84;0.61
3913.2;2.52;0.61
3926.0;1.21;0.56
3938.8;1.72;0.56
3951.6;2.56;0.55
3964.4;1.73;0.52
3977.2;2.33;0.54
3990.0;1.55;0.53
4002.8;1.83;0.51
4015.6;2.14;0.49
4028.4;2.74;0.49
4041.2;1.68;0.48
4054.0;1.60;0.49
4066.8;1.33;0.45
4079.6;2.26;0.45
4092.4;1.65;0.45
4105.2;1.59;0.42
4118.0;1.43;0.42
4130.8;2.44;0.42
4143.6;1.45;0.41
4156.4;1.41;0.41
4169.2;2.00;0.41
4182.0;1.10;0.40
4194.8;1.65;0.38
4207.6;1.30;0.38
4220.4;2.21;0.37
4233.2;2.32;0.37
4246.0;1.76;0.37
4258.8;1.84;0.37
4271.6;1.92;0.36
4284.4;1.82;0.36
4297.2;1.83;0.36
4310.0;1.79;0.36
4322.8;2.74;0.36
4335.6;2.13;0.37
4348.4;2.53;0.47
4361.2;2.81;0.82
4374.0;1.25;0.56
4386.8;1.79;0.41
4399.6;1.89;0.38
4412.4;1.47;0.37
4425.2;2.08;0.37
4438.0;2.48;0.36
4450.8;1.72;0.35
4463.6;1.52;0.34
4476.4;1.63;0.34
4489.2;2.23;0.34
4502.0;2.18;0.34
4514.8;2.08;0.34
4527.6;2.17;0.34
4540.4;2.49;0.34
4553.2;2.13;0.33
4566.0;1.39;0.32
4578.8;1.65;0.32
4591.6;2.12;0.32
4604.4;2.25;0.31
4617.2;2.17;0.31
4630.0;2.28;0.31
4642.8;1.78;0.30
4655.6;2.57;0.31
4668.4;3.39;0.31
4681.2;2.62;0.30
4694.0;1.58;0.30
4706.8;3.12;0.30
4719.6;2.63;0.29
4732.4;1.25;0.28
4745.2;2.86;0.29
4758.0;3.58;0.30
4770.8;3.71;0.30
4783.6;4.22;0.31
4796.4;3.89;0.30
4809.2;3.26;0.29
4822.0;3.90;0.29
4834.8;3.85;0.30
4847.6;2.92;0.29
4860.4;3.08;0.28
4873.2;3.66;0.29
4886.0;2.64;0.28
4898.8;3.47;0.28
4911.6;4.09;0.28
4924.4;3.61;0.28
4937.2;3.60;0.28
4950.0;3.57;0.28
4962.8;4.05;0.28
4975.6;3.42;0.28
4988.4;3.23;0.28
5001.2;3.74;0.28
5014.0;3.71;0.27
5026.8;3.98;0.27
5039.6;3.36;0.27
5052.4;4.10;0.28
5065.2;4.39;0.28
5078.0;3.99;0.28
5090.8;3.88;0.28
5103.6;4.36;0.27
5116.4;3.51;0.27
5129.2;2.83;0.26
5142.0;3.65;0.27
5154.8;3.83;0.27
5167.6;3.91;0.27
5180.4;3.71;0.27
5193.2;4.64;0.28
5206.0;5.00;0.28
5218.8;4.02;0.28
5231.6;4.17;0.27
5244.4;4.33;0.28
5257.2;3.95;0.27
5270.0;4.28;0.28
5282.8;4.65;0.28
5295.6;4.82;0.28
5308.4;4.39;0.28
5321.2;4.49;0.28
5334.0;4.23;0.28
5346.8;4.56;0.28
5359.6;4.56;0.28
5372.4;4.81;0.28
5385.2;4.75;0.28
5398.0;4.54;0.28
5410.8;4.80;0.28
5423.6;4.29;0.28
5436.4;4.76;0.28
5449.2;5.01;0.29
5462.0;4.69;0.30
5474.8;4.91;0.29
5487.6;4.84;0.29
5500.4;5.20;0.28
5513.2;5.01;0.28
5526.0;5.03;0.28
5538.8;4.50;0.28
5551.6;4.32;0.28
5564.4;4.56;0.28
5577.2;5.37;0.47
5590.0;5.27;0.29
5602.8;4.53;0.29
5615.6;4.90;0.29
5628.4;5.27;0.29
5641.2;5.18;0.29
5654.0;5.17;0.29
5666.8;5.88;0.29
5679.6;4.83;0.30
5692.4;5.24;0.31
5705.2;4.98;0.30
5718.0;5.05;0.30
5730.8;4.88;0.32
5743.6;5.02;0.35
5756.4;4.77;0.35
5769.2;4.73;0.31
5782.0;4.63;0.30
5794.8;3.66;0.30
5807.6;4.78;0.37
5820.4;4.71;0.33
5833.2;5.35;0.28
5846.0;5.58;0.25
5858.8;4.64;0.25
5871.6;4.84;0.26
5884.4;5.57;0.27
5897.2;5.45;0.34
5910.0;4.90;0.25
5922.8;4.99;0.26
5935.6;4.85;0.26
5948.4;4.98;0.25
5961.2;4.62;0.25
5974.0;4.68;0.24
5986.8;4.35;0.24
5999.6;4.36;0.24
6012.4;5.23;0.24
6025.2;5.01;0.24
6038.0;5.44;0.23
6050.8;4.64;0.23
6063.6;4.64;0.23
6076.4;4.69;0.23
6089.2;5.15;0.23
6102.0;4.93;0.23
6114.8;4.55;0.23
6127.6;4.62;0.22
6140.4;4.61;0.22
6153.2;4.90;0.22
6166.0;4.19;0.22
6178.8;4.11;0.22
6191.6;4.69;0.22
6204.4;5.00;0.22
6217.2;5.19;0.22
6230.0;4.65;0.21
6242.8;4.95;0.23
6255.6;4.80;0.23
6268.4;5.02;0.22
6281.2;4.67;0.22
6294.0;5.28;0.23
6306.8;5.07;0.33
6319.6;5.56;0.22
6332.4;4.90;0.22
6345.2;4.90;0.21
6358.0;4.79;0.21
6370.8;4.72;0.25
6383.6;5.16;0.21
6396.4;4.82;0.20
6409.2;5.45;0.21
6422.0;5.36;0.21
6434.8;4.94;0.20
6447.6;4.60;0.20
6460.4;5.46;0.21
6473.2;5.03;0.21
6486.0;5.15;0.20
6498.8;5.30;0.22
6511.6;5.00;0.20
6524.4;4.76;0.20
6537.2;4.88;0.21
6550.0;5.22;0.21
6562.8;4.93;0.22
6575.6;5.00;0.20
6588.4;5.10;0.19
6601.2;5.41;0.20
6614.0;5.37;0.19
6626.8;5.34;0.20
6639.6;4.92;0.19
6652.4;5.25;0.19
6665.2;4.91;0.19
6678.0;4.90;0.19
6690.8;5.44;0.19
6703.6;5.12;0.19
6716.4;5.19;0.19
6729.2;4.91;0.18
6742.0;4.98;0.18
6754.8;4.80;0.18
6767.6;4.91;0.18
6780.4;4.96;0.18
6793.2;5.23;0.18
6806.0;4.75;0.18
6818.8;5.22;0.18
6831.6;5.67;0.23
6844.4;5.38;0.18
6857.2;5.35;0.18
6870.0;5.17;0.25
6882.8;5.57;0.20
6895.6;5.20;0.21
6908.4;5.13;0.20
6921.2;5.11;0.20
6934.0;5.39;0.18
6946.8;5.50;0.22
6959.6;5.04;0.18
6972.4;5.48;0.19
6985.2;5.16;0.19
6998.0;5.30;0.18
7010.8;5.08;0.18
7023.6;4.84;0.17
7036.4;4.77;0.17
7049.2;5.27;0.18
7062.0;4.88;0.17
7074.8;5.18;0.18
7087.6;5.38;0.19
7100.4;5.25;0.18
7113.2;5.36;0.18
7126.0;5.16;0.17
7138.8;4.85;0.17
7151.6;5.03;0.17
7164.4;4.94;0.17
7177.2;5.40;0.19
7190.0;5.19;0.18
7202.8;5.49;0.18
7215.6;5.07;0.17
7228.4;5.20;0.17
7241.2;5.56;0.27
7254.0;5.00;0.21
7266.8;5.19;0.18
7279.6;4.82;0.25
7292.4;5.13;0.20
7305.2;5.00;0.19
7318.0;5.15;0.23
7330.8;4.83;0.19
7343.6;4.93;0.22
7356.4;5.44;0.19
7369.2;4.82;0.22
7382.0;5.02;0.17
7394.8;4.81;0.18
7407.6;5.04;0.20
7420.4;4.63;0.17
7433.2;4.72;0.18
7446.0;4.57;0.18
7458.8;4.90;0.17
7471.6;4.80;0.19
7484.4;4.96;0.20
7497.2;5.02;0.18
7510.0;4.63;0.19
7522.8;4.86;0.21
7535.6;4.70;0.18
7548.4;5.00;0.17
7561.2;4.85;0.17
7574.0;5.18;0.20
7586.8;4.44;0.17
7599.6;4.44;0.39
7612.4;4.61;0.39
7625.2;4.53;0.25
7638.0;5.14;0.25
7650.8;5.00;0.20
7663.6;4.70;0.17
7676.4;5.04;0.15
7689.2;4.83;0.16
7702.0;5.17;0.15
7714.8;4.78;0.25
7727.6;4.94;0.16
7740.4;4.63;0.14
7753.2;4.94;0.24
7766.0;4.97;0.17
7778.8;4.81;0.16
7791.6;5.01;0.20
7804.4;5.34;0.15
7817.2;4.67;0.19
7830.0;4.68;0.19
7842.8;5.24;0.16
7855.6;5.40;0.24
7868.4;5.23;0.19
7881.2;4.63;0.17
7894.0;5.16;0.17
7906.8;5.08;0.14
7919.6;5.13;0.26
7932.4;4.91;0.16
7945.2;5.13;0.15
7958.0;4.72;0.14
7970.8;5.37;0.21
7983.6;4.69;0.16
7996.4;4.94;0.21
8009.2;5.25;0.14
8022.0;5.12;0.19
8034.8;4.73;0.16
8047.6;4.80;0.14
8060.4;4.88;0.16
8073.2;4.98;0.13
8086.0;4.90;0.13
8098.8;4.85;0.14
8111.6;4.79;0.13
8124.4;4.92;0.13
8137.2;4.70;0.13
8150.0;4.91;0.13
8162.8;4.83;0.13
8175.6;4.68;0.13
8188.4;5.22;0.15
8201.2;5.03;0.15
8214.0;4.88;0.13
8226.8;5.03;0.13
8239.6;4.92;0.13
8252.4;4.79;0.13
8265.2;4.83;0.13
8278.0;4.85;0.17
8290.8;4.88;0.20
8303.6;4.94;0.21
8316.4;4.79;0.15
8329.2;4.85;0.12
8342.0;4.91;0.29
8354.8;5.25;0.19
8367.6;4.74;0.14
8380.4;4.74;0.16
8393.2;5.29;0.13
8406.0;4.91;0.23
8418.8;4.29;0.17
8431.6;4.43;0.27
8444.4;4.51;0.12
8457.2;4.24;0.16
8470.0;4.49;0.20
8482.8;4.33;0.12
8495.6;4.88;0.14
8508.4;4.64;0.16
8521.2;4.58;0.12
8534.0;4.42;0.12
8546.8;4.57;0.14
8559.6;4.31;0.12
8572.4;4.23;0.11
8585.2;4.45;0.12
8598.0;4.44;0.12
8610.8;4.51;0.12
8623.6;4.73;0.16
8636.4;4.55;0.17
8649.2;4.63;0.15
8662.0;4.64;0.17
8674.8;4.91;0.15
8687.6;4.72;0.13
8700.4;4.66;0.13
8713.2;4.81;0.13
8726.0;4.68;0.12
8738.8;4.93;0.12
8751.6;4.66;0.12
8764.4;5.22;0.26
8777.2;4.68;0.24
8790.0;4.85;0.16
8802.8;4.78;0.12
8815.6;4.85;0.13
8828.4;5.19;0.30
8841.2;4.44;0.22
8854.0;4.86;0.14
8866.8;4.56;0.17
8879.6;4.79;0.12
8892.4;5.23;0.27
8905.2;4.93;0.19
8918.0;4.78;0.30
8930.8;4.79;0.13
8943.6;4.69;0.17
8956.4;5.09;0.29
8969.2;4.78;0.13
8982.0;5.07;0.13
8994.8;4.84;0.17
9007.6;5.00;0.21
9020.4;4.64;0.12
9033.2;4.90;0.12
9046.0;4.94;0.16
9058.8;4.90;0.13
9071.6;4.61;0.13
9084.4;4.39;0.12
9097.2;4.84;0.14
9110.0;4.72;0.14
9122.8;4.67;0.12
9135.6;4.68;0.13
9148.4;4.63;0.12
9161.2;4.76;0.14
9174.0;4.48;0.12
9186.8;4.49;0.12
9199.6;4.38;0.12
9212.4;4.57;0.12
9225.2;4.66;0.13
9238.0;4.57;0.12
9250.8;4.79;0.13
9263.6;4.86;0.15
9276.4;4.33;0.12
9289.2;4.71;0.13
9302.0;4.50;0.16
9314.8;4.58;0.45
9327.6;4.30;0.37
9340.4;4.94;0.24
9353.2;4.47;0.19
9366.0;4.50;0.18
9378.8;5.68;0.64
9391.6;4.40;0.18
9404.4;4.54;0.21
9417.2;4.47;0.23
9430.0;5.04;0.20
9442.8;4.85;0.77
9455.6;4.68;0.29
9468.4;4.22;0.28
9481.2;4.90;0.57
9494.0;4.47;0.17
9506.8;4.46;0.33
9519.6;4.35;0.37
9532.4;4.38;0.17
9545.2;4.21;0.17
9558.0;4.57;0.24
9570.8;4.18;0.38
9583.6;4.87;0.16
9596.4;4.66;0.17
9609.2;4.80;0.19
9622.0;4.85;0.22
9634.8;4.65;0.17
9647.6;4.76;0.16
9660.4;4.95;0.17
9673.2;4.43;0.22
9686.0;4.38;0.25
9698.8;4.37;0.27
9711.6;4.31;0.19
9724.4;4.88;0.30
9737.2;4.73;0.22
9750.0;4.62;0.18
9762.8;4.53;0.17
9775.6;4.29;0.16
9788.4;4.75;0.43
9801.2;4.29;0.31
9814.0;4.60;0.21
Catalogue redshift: 0.19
